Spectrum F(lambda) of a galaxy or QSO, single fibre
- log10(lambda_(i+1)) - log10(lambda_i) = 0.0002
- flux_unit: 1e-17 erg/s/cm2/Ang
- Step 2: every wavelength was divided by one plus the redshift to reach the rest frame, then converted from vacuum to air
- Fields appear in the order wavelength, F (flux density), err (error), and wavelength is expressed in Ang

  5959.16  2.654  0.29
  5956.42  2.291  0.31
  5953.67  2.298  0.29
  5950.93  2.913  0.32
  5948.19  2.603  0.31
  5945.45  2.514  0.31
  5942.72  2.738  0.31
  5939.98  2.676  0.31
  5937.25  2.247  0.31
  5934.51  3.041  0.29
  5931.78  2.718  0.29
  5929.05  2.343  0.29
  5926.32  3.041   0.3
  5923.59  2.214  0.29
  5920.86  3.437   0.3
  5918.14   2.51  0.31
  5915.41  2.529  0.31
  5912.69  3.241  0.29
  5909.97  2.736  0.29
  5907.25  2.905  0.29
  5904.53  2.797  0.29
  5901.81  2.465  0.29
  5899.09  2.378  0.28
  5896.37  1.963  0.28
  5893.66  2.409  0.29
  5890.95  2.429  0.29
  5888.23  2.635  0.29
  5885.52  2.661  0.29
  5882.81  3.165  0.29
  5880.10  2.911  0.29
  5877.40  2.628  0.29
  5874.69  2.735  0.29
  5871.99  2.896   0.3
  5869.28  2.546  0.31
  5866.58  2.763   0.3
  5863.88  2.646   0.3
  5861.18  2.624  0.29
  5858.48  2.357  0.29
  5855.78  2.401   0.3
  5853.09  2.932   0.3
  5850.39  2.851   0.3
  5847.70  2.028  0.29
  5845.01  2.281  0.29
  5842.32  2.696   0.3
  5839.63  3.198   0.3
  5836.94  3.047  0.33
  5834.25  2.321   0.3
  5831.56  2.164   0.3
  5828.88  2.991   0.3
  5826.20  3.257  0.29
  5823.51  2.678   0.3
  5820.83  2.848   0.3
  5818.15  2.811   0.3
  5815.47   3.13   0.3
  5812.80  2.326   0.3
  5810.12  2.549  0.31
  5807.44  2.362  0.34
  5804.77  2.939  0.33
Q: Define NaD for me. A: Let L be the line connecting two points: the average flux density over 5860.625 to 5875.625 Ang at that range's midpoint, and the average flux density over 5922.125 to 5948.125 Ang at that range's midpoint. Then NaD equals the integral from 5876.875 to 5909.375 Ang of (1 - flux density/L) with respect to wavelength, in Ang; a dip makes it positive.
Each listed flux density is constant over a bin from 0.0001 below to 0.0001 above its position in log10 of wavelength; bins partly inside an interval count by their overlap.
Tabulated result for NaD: 0.7 Ang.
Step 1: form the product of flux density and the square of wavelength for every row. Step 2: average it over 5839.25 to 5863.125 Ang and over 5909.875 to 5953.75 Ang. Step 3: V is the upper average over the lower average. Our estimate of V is 1.1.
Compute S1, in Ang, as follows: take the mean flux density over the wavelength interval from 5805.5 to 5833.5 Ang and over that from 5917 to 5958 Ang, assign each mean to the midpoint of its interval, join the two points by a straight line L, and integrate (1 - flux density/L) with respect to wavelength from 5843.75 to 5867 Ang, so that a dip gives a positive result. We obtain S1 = 1.3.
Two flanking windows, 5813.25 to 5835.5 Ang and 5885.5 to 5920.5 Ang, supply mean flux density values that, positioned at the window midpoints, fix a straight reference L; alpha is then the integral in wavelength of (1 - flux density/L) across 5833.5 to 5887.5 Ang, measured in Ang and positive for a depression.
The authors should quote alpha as 0.0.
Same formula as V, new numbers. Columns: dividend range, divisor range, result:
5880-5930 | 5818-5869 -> 1.02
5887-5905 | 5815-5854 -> 0.90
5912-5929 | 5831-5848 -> 1.11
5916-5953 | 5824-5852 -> 1.03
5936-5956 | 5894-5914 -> 0.99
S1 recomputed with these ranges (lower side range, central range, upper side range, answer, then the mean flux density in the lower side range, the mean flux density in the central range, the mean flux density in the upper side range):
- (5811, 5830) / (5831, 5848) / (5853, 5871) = 1.0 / 2.85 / 2.58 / 2.59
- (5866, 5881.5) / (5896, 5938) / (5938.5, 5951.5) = 0.3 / 2.75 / 2.68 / 2.67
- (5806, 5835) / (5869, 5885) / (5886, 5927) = -1.0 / 2.68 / 2.82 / 2.64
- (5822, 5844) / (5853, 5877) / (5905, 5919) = 1.3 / 2.79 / 2.64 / 2.8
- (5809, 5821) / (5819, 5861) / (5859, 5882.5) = 0.9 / 2.73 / 2.67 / 2.73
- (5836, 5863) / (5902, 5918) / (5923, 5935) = -0.7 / 2.64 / 2.79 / 2.67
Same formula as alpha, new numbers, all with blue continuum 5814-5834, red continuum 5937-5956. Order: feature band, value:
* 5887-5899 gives 1.4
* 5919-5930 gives -0.6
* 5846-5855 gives 0.6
